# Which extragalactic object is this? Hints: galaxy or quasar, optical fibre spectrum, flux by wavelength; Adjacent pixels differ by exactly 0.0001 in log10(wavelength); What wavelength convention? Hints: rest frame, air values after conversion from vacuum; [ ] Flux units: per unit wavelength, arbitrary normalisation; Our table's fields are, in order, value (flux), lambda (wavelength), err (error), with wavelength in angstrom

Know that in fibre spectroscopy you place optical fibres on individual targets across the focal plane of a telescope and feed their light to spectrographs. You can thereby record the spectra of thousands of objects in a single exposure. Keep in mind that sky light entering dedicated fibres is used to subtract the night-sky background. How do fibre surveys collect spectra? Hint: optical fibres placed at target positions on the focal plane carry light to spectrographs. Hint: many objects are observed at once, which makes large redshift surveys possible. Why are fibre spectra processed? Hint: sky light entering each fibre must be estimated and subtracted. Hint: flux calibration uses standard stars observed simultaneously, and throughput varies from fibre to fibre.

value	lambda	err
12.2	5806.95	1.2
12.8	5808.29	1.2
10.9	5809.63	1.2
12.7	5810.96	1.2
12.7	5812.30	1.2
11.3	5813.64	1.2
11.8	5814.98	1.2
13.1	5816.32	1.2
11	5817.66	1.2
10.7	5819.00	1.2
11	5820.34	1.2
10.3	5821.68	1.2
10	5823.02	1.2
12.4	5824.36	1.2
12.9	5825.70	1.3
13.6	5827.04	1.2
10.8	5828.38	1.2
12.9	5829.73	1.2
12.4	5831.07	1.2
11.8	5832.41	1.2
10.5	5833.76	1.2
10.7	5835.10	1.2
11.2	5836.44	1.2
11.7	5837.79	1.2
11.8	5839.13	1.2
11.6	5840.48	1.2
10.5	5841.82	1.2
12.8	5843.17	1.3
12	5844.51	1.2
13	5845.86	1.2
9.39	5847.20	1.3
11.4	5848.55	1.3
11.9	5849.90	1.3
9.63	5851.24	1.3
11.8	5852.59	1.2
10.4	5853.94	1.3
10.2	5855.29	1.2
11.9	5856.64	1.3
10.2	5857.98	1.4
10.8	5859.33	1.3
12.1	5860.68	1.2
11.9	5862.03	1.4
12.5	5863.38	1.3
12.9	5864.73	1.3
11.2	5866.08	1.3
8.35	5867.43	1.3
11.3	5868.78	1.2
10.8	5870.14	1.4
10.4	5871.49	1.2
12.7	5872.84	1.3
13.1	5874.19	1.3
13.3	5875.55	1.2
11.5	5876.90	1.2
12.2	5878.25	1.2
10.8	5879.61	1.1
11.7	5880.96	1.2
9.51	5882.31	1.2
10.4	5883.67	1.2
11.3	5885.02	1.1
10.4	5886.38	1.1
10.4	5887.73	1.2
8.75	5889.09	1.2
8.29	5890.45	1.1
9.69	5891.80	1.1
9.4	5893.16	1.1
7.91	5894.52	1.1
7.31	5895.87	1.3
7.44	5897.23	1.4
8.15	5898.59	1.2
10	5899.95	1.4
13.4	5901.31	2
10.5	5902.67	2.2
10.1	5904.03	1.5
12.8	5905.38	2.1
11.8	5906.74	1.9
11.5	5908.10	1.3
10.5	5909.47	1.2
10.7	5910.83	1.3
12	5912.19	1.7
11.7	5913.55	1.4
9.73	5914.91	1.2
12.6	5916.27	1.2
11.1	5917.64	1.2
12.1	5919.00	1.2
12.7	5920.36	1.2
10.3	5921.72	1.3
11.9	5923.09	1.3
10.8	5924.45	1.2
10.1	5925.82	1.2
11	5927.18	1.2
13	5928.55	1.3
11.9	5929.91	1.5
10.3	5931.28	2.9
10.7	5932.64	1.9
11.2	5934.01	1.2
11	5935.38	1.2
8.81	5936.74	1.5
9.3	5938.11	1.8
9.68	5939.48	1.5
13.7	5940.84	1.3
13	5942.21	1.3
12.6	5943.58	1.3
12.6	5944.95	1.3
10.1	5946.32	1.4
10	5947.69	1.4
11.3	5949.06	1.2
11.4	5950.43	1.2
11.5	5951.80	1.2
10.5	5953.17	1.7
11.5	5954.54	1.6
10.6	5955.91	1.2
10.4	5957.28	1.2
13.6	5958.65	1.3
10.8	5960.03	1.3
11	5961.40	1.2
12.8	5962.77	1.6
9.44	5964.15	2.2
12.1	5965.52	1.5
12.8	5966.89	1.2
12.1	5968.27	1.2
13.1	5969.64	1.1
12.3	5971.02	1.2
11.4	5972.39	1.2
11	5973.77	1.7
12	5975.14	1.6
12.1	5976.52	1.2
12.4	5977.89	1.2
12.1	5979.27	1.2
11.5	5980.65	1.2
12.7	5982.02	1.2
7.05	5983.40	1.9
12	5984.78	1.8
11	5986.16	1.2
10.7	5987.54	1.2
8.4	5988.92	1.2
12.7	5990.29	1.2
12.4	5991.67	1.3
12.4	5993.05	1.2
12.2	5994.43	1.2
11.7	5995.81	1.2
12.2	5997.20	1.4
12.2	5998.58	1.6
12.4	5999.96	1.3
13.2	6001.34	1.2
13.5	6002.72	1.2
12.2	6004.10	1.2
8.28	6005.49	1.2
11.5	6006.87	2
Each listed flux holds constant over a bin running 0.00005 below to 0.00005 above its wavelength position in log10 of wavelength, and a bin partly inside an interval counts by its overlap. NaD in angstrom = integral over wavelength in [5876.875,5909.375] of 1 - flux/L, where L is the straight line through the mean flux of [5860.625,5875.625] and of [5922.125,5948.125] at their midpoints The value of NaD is 3.5 angstrom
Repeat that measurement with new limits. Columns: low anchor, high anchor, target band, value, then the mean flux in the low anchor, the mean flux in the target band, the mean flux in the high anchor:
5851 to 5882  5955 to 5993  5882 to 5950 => 4.3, 11.4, 10.7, 11.5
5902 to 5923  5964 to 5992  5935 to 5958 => 0.8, 11.4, 11.1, 11.5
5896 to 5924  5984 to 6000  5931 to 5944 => 0.2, 11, 11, 11.6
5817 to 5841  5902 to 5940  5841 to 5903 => 3.0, 11.5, 10.8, 11.1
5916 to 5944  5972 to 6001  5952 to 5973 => -0.3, 11.3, 11.6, 11.6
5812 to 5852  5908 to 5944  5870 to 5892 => 0.9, 11.6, 10.9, 11.2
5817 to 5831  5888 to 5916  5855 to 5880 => -1.7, 11.6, 11.5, 10.1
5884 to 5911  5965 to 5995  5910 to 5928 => -1.5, 10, 11.3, 11.7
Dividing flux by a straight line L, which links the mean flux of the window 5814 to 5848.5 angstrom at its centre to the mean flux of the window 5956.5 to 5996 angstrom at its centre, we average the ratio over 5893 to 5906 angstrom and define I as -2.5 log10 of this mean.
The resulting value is 0.19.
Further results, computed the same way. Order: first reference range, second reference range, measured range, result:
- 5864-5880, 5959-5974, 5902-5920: 0.03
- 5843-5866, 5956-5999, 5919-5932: 0.02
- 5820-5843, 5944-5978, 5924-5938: 0.07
